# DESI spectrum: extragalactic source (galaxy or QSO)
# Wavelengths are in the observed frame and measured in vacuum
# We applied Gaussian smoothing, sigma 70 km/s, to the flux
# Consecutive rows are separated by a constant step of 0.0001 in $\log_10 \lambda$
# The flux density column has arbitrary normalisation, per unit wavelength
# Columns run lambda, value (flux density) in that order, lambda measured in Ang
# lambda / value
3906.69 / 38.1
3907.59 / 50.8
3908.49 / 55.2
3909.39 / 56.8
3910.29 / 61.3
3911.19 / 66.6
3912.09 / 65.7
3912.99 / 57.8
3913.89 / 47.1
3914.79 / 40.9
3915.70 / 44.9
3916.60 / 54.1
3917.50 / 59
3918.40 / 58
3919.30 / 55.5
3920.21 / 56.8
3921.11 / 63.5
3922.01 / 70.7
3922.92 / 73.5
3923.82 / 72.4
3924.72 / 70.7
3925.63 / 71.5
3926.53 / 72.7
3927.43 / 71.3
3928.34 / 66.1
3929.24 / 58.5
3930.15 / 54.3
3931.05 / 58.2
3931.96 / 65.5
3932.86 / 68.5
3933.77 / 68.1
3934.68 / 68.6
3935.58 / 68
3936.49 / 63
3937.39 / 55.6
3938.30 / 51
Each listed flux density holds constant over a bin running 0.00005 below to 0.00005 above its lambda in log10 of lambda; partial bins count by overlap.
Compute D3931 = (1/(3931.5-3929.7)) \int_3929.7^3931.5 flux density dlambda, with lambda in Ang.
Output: 56.4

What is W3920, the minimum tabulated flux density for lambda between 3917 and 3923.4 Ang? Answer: 55.5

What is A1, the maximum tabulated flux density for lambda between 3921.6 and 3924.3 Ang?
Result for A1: 73.5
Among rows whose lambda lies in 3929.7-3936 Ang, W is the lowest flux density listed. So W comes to 54.3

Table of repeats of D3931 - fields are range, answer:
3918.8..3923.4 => 64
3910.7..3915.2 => 55.9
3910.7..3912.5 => 66.1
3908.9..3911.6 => 61.4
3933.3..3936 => 68.2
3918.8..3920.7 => 56.3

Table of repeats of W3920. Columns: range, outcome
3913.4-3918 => 40.9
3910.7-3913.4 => 57.8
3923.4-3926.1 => 70.7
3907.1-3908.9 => 50.8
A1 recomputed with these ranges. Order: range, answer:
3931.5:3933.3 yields 68.5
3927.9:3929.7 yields 66.1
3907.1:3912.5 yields 66.6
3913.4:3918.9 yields 59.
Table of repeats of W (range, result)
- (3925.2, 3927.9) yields 71.3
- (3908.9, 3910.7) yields 56.8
